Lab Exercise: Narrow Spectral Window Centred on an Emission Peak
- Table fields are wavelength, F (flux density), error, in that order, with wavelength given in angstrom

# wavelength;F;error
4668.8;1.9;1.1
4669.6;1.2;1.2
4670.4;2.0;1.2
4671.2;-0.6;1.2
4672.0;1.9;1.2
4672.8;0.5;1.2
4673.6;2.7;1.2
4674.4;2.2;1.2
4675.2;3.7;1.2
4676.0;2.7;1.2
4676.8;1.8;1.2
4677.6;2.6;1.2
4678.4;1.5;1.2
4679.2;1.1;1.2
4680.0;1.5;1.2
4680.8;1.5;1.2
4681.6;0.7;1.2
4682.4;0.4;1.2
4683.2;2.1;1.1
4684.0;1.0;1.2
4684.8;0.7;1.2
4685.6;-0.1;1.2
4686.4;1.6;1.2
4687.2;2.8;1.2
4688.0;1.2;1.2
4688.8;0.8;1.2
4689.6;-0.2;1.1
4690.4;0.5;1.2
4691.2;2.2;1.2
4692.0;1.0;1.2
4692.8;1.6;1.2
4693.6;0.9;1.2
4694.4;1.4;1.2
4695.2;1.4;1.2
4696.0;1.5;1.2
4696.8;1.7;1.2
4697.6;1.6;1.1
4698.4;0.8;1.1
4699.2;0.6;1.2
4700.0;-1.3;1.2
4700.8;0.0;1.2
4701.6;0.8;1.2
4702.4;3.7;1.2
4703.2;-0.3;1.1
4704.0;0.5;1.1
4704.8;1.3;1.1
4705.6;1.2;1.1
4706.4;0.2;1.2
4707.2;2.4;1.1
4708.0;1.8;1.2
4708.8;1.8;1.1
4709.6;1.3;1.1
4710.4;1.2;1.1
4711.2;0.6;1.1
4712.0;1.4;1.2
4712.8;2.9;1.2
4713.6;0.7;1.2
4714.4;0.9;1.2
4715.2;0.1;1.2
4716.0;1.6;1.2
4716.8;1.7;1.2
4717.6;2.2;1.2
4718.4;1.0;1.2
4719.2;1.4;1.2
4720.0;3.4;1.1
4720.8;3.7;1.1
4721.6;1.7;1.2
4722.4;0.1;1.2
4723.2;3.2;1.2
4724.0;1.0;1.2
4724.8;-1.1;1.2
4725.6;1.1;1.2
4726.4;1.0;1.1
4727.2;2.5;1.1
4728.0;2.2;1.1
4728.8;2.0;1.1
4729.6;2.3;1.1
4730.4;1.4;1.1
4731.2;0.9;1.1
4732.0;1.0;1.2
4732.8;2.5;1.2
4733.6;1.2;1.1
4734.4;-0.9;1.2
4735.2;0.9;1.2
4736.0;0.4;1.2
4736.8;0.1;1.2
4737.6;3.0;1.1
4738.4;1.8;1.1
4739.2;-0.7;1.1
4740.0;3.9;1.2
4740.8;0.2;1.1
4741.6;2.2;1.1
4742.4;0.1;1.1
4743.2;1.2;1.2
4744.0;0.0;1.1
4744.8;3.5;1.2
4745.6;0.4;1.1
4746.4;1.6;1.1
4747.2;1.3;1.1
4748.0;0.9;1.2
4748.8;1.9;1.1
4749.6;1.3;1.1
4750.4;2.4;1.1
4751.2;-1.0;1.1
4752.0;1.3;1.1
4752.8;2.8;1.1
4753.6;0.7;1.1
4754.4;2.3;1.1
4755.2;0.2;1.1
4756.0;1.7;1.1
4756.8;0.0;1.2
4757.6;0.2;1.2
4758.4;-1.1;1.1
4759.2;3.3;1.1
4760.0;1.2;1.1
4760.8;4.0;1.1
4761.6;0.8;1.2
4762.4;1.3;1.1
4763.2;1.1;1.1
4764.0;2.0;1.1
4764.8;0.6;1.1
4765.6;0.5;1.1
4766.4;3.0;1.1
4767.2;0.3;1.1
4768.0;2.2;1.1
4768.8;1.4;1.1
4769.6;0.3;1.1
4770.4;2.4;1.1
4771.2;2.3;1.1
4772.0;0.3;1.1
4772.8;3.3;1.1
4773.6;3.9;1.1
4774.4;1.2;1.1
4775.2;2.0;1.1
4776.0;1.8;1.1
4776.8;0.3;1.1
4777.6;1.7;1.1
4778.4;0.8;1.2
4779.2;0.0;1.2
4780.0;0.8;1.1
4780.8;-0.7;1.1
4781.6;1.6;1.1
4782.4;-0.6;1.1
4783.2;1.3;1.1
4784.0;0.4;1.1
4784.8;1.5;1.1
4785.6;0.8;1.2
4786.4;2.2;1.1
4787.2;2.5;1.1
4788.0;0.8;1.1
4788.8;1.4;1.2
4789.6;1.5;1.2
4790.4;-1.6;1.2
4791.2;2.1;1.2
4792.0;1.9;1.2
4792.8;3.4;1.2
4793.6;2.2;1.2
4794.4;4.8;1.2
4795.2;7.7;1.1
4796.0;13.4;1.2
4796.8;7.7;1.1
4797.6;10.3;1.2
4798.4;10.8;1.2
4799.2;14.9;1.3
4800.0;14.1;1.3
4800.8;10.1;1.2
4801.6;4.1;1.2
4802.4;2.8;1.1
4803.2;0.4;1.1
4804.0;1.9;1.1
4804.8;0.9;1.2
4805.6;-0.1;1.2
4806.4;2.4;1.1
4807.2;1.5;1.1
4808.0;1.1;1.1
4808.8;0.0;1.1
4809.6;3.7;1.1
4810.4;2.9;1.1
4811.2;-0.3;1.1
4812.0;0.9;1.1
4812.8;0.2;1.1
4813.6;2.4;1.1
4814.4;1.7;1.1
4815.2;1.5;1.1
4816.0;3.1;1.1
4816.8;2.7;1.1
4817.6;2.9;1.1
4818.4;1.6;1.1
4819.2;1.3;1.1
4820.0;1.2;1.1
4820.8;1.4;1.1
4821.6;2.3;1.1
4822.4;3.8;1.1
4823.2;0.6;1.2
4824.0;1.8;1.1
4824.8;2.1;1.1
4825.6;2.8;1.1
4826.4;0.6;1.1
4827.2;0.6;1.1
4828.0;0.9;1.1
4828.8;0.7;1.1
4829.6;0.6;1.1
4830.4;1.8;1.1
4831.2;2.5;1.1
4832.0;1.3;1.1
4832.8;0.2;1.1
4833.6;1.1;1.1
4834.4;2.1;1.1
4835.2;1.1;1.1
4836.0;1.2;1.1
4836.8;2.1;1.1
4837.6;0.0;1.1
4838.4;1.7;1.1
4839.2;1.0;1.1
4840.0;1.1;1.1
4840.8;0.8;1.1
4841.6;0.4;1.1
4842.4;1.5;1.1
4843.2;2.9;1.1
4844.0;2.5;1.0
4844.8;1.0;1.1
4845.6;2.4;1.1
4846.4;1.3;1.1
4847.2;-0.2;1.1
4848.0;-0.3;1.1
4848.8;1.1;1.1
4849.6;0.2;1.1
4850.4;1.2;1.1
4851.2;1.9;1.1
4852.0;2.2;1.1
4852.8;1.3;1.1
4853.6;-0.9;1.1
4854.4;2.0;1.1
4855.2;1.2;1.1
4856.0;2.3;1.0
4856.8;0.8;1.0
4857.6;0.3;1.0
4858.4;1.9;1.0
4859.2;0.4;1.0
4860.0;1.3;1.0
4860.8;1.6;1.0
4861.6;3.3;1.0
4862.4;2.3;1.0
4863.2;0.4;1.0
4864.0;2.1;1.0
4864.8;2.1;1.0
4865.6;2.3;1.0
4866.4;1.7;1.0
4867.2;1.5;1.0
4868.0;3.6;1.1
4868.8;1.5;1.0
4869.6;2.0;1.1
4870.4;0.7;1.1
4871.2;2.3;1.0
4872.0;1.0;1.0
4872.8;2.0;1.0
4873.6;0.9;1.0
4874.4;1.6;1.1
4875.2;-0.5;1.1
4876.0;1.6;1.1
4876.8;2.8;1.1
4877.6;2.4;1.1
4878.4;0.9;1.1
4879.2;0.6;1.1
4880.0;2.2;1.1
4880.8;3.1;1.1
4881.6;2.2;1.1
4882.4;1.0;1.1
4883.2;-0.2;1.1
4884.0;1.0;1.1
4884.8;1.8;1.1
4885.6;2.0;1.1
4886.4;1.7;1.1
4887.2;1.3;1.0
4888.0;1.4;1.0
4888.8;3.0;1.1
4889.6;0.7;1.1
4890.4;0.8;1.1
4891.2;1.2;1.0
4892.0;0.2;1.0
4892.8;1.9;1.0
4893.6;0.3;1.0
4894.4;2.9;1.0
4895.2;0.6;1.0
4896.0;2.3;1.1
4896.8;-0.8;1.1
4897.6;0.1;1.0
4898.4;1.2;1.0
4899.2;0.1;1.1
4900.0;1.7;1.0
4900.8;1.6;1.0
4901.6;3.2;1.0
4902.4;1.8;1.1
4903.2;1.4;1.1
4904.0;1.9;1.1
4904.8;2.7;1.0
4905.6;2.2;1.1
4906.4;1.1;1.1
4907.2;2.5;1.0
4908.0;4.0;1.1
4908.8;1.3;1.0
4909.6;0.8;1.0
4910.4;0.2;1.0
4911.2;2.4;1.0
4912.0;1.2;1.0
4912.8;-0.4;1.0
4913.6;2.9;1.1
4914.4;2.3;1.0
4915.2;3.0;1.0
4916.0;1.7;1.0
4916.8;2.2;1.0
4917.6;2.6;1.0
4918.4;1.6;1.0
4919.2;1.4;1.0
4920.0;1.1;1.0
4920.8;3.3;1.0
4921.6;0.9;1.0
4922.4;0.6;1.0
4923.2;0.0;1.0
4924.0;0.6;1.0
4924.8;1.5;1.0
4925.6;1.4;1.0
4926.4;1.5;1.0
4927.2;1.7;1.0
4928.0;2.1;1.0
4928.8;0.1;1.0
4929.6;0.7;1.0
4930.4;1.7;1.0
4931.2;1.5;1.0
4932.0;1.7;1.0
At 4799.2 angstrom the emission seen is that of [O II]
